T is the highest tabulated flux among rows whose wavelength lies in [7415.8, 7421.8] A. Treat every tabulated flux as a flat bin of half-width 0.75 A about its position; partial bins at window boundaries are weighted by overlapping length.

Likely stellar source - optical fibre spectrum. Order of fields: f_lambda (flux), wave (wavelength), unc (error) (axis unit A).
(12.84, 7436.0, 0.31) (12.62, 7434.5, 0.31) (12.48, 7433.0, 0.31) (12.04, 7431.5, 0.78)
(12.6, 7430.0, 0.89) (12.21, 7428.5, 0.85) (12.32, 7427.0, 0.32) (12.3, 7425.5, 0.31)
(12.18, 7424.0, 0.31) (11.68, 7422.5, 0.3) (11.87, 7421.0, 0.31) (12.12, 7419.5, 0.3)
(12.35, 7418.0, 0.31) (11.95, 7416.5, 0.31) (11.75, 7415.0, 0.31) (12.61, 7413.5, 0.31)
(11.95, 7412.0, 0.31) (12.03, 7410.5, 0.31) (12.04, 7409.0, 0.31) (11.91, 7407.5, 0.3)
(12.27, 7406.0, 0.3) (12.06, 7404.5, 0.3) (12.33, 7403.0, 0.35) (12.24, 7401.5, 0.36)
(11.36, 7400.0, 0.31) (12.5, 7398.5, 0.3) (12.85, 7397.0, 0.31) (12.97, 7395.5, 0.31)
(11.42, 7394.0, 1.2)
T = 12.35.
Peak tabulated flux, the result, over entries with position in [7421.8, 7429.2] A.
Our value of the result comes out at 12.32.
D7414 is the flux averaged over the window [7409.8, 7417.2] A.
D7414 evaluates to 12.1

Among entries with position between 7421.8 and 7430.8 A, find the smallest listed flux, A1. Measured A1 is 11.68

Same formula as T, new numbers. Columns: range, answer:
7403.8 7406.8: 12.27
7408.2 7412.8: 12.04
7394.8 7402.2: 12.97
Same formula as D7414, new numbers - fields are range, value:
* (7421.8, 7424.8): 11.9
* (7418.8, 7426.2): 12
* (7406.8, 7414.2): 12.1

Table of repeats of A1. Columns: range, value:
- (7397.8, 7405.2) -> 11.36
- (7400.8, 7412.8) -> 11.91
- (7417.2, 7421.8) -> 11.87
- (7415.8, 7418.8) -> 11.95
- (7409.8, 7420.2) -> 11.75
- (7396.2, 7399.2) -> 12.5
